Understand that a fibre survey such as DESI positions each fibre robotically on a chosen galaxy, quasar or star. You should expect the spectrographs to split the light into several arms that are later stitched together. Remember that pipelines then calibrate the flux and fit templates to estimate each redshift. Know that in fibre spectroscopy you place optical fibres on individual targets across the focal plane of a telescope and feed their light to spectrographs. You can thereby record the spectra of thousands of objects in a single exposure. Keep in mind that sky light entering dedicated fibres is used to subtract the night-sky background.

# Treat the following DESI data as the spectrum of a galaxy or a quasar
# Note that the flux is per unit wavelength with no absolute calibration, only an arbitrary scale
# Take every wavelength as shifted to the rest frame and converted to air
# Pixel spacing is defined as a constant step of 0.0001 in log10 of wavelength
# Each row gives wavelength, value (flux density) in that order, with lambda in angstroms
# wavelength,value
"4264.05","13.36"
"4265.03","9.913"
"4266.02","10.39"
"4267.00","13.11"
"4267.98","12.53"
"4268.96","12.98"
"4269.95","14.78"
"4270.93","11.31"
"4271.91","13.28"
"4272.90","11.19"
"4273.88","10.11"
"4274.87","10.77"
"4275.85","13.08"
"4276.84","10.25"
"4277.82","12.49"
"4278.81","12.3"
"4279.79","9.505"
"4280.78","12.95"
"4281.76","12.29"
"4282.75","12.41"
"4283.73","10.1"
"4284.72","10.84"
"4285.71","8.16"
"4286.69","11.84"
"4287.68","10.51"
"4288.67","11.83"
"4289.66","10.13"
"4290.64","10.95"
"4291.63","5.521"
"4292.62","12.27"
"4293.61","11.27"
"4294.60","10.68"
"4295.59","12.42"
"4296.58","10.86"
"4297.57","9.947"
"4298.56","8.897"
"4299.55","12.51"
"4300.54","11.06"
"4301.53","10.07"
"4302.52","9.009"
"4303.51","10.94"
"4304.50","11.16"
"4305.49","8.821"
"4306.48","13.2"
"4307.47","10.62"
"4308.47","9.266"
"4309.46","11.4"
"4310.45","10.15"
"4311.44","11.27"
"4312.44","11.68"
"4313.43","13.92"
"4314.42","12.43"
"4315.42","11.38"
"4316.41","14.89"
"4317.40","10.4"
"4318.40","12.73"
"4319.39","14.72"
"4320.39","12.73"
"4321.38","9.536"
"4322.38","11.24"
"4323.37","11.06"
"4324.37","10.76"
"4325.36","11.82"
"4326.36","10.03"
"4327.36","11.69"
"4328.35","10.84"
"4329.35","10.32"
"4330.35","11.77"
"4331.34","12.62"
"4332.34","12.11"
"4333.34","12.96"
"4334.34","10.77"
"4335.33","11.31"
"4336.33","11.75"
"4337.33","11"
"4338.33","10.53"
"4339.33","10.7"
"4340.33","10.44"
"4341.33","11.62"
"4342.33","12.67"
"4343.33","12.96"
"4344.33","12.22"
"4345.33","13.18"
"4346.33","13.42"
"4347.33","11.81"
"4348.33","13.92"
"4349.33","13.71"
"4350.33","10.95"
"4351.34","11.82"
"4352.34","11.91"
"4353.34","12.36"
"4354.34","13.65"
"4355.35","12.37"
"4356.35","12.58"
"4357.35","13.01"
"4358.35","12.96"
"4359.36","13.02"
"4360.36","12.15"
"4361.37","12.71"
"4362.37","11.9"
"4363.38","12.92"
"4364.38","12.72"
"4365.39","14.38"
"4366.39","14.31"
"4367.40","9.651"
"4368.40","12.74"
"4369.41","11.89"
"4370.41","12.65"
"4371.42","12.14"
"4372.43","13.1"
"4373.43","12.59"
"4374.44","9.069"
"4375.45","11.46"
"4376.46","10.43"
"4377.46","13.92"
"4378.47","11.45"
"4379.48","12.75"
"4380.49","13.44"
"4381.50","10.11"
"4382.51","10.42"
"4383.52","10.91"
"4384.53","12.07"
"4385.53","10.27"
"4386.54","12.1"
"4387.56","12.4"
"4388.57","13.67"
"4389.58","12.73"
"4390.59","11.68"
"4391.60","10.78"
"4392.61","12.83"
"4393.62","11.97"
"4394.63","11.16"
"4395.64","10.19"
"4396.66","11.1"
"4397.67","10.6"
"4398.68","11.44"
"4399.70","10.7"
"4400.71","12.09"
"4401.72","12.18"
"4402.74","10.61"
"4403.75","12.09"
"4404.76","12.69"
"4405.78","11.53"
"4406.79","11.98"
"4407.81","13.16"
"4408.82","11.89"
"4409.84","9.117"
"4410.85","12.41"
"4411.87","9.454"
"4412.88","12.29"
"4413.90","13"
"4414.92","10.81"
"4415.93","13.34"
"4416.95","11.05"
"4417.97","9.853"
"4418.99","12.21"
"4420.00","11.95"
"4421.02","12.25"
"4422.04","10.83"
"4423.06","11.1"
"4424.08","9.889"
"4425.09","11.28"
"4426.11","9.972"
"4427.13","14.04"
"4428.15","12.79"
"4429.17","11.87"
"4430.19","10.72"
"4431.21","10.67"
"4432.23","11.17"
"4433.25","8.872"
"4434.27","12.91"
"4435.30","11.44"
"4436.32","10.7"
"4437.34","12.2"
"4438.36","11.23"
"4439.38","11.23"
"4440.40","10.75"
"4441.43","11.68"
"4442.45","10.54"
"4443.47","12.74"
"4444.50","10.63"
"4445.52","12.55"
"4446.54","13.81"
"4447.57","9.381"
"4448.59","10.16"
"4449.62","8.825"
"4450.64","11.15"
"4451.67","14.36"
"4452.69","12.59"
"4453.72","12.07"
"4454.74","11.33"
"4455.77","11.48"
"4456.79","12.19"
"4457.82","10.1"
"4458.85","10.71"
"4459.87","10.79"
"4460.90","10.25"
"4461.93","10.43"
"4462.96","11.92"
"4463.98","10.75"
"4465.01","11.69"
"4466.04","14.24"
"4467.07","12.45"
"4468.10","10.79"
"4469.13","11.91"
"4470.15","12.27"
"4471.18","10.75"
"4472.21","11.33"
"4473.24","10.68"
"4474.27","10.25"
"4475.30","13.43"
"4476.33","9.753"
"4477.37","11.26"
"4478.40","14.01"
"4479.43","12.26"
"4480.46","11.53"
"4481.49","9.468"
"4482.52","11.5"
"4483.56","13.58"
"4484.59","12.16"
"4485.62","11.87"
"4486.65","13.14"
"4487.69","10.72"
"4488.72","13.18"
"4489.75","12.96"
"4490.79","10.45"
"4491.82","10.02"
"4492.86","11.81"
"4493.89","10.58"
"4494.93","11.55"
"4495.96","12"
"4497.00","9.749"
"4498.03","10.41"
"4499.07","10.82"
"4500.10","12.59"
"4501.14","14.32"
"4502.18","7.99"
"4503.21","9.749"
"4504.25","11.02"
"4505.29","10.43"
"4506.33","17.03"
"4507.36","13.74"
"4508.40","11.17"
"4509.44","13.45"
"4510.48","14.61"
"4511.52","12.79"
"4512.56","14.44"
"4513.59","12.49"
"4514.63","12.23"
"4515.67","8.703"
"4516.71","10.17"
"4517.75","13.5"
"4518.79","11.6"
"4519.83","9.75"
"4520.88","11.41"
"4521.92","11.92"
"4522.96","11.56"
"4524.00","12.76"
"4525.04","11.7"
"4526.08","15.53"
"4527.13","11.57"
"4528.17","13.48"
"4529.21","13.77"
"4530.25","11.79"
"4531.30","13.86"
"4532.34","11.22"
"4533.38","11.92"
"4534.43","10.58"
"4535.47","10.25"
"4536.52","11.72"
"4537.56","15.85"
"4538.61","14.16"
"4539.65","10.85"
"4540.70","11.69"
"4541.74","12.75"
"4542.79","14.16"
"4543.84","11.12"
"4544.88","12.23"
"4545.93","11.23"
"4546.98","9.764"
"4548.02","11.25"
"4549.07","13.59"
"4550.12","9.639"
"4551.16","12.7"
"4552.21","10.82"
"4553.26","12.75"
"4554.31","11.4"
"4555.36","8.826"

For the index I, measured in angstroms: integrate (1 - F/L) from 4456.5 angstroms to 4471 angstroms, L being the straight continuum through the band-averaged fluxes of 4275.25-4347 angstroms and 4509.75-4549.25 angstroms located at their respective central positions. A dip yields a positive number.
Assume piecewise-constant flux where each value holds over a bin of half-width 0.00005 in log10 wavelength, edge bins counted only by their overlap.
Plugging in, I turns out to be 0.6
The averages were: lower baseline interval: 11.3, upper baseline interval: 12.2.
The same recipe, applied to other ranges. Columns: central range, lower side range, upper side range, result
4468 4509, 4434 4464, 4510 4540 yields 0.8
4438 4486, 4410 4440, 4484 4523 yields 0.3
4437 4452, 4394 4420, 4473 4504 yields 0.1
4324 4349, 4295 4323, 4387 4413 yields -0.7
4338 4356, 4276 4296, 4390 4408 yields -1.5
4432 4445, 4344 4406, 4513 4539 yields 0.9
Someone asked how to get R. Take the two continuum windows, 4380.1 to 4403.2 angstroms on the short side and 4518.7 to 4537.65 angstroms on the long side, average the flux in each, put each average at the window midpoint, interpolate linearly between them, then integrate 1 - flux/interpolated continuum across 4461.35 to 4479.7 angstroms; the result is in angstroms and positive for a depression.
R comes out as 0.4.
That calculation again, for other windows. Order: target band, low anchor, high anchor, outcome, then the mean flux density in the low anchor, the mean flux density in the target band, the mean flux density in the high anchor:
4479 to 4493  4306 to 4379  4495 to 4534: 0.36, 12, 11.8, 12.1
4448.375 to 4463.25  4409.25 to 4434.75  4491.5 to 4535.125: 0.44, 11.4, 11.2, 12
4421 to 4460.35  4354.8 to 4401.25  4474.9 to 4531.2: 2.06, 12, 11.3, 12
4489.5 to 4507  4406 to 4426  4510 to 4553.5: 0.81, 11.4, 11.4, 12.1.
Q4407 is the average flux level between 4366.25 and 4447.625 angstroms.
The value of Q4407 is 11.6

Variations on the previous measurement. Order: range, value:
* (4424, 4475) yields 11.4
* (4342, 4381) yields 12.5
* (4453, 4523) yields 11.7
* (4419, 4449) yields 11.4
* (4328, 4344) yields 11.5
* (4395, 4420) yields 11.5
